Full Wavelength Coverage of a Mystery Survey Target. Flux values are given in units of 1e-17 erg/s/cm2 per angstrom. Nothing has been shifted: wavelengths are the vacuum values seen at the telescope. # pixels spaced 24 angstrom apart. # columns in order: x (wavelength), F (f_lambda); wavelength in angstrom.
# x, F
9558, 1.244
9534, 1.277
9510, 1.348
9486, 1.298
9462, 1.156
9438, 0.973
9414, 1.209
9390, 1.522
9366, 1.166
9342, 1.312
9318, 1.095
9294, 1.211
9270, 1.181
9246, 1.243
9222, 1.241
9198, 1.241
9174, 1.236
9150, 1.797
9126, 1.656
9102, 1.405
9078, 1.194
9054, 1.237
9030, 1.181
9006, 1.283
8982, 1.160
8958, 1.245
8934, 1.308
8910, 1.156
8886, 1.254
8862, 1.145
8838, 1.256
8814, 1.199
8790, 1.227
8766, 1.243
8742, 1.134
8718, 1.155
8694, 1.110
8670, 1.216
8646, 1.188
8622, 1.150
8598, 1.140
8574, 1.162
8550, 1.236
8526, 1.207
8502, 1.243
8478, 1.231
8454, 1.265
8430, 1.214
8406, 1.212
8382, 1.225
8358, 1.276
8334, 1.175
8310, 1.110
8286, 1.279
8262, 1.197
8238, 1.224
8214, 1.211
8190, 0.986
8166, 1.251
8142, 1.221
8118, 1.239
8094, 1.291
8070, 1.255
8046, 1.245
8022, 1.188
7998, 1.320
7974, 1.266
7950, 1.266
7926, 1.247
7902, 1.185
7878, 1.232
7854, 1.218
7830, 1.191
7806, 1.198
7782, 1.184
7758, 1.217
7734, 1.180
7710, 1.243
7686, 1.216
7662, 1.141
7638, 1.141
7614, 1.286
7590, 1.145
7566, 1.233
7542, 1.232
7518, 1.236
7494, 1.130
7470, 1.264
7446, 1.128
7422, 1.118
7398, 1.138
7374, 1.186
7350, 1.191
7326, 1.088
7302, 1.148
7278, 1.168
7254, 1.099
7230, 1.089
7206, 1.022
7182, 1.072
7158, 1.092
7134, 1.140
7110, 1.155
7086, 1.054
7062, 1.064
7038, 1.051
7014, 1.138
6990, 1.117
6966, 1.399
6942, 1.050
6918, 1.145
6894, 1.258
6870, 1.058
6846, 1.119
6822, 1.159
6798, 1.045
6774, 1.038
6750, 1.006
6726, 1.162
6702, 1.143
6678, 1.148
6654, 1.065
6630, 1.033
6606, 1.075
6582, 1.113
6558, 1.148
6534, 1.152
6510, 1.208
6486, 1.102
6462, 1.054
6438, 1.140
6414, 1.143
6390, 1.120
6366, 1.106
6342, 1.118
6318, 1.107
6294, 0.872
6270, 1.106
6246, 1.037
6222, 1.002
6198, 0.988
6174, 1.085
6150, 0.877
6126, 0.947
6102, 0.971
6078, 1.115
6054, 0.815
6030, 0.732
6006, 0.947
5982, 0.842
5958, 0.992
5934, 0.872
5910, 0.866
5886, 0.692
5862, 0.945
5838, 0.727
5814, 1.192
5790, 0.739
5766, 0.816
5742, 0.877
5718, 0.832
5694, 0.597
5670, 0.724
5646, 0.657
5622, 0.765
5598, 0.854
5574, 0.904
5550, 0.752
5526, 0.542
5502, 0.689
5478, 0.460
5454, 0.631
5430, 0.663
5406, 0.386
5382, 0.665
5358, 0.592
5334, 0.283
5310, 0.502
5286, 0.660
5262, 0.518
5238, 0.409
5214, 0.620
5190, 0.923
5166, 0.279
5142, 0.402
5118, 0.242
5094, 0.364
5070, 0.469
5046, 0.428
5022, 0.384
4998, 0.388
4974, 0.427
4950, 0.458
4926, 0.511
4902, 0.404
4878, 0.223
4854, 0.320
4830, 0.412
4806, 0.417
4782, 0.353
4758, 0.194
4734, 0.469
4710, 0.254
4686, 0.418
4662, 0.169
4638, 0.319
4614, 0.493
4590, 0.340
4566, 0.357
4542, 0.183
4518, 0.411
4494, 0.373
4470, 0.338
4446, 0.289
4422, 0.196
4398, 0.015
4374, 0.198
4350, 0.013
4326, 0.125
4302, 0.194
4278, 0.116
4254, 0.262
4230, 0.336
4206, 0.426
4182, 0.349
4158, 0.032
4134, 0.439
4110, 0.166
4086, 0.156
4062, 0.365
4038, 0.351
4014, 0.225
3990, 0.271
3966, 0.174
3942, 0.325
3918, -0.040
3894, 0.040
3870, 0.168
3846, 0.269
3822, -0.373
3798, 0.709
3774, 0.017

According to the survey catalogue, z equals 0.39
